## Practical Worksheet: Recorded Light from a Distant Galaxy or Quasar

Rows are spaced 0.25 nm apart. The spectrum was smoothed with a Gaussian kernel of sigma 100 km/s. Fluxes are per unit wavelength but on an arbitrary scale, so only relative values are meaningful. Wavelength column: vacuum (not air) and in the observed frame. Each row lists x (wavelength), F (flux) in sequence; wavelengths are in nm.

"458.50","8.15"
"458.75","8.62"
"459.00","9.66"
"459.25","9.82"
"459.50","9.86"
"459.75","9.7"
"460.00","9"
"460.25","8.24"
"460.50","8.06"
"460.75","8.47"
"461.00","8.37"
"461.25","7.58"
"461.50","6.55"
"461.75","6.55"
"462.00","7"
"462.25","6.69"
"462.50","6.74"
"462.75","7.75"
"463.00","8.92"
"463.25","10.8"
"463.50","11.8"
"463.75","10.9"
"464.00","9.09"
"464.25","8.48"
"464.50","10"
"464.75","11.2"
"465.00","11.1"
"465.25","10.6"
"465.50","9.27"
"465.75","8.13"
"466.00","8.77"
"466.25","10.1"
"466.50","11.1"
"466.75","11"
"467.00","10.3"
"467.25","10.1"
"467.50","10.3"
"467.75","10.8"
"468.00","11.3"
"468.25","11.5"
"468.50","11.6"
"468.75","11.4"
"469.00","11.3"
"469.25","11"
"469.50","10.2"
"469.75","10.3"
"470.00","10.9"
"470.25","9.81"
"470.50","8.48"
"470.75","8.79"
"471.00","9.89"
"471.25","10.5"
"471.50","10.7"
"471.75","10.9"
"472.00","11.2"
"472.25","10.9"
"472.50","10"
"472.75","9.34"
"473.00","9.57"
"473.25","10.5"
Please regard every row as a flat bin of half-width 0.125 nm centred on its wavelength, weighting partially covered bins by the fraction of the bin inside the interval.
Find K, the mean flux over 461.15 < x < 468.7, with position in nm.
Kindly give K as 9.56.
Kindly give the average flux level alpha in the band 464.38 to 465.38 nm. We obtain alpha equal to 10.7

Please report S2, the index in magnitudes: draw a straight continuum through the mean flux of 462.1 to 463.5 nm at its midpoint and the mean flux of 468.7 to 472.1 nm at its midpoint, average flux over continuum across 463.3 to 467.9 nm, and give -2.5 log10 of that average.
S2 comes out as -0.12 mag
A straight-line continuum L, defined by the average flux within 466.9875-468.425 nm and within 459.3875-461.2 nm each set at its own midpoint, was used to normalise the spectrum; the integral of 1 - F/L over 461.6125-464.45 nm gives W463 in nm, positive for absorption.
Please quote 0.27 nm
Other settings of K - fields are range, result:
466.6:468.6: 10.9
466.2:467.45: 10.5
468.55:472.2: 10.4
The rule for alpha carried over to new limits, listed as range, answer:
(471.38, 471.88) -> 10.8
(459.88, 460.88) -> 8.44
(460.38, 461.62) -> 7.81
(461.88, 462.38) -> 6.84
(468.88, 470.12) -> 10.7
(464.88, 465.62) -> 10.3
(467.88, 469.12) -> 11.4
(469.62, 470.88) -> 9.66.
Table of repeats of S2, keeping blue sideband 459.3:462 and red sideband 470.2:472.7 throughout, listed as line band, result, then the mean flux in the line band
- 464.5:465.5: -0.18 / 10.6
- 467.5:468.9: -0.18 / 11.2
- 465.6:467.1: -0.08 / 9.88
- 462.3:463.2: 0.08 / 7.96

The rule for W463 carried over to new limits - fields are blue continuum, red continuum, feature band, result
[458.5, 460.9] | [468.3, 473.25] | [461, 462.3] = 0.31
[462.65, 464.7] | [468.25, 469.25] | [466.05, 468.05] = 0.06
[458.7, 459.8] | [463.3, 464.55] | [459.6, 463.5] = 0.66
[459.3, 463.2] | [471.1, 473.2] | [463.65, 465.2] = -0.25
